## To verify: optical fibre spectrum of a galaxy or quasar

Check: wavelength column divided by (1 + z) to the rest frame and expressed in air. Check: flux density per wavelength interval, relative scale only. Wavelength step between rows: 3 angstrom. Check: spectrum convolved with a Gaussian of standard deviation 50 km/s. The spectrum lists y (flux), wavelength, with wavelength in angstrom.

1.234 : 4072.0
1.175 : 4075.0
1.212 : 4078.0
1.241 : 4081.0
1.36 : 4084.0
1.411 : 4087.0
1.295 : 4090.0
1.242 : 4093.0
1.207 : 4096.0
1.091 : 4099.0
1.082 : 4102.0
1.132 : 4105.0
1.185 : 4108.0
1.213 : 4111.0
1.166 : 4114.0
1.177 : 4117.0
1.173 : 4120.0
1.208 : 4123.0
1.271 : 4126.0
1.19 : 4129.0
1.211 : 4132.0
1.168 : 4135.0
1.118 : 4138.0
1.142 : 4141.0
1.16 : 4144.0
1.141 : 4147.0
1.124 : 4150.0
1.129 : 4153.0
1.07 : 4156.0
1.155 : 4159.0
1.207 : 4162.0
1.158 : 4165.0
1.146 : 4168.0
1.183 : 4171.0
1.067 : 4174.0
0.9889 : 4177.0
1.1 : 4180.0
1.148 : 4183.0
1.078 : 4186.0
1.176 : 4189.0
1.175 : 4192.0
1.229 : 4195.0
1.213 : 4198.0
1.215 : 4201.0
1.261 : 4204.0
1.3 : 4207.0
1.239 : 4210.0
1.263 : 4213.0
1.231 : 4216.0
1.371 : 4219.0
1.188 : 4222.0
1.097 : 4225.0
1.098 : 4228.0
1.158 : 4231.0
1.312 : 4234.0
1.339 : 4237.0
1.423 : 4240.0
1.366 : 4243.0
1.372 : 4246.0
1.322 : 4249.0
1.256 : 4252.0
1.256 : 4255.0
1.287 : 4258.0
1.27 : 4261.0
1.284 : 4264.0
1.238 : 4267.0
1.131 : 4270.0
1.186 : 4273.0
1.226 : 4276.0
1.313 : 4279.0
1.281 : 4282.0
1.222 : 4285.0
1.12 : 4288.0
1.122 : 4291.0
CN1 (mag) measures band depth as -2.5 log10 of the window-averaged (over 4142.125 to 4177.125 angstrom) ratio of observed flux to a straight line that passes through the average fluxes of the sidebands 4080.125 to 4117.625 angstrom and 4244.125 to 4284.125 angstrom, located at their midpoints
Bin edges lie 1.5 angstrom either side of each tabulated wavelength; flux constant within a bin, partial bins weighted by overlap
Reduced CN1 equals 0.09 mag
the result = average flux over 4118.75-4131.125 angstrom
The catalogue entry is 1.21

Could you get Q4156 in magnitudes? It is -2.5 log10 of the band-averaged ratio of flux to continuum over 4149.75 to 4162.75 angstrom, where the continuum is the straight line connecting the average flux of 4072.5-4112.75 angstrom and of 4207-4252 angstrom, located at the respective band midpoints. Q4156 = 0.10 mag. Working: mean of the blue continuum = 1.22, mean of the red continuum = 1.27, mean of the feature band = 1.13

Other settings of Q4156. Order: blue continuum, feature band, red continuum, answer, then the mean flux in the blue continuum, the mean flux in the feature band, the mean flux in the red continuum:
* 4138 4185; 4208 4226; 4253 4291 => -0.05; 1.13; 1.24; 1.23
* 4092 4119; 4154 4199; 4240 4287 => 0.07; 1.16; 1.14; 1.27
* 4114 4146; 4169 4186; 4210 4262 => 0.12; 1.18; 1.1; 1.27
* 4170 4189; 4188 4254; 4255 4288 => -0.08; 1.1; 1.26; 1.24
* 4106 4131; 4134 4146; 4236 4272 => 0.06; 1.2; 1.15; 1.29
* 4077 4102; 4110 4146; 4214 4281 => 0.06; 1.25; 1.18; 1.26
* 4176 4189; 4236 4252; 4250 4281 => -0.13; 1.09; 1.36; 1.25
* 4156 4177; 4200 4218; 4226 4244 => -0.03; 1.14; 1.26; 1.28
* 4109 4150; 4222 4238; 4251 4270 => 0.04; 1.18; 1.2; 1.25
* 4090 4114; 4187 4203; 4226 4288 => 0.02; 1.17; 1.2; 1.26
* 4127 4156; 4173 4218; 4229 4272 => 0.03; 1.15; 1.18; 1.28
